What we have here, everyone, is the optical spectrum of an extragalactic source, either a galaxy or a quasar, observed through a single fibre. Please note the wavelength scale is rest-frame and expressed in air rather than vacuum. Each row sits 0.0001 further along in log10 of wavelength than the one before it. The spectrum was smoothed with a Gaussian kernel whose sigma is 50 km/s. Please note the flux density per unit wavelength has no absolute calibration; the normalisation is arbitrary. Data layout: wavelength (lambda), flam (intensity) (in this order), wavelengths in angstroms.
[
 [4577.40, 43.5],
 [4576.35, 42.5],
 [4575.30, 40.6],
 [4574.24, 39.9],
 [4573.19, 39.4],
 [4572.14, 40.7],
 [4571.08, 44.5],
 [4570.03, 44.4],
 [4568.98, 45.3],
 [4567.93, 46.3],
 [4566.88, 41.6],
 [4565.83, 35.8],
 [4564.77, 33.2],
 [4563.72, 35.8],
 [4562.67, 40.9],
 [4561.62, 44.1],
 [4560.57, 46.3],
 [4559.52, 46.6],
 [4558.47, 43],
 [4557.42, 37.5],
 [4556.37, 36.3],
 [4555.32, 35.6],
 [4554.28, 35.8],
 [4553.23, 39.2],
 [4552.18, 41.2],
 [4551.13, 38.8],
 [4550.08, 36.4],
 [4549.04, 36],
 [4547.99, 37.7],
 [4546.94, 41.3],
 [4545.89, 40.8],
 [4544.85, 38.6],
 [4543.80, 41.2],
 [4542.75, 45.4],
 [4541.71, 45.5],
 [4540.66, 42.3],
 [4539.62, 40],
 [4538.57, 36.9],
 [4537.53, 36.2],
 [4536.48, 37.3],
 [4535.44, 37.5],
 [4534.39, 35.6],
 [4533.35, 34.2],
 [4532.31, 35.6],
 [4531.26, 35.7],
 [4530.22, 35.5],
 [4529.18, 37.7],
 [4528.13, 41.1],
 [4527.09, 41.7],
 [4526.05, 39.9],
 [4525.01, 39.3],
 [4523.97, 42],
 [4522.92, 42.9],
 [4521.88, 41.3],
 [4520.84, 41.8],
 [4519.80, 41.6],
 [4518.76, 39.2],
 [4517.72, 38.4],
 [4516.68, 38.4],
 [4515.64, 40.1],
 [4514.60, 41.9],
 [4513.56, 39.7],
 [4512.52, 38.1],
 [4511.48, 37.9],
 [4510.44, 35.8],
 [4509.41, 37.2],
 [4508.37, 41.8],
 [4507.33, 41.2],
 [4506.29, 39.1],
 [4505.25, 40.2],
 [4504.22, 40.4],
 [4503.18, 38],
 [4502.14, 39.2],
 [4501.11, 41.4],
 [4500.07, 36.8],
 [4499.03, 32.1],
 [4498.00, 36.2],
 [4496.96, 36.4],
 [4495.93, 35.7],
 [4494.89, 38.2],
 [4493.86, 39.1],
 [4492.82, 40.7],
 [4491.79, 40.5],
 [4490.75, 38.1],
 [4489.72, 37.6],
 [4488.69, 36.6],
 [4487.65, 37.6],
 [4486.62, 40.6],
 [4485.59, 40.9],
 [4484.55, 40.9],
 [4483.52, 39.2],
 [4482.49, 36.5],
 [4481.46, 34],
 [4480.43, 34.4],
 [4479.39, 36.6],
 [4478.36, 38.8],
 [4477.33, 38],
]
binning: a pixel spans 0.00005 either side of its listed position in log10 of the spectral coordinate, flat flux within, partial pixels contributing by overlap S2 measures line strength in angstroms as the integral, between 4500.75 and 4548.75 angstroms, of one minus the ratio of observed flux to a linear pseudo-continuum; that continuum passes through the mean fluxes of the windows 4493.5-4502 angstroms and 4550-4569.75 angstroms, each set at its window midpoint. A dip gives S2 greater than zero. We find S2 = -1.3 angstroms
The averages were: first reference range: 37.1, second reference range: 40.1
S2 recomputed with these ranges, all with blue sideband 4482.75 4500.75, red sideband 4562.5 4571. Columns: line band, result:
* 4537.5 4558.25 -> 0.4 angstroms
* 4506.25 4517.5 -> -0.1 angstroms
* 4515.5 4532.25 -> -0.2 angstroms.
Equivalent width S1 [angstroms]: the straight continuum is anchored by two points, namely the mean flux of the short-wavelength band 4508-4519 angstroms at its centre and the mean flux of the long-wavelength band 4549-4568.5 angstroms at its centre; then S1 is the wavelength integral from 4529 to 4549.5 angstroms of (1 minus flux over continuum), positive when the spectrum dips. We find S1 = 0.4 angstroms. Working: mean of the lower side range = 38.9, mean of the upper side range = 39.6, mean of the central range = 38.6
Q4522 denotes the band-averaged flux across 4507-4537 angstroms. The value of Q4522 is 39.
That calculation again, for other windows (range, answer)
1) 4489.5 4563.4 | 39.2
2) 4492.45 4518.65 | 38.6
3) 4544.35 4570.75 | 40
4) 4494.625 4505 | 37.5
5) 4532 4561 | 39.3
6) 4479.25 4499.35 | 37.7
